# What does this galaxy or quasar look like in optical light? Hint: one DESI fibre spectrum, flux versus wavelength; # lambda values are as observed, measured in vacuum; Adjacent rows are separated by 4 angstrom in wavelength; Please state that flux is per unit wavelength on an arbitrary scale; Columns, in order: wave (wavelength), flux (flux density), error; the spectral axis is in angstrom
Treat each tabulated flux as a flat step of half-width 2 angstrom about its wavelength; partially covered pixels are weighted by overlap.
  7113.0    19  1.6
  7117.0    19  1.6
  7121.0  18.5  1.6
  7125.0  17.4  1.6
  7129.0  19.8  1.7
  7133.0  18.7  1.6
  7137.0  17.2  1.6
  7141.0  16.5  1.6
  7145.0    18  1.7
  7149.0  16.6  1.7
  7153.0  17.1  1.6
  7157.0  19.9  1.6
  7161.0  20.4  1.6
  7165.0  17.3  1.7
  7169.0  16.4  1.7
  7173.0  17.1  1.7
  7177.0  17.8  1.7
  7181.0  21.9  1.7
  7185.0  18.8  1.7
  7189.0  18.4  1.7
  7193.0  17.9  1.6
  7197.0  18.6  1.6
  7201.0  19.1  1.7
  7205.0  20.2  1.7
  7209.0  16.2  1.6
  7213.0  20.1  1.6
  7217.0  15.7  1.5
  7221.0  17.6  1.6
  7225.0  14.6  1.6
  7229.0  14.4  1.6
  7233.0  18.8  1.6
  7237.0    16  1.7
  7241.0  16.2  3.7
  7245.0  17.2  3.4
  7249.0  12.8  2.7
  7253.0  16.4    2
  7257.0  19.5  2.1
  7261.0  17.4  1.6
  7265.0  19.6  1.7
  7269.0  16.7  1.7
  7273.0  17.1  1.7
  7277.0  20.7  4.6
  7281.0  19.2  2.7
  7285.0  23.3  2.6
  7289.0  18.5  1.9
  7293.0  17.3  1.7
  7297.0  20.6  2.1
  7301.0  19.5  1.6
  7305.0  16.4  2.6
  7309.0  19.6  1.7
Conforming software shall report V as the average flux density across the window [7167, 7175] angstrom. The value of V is 16.8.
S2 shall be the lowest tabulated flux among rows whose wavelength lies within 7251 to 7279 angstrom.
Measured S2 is 16.4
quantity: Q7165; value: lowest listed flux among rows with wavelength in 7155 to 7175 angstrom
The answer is 16.4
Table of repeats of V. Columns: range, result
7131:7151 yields 17.4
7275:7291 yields 20.4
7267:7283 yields 18.4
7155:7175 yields 18.2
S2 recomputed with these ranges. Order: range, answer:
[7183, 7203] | 17.9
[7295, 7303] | 19.5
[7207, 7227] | 14.6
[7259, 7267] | 17.4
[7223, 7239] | 14.4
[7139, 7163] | 16.5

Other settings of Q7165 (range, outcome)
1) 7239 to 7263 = 12.8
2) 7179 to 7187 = 18.8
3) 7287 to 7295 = 17.3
